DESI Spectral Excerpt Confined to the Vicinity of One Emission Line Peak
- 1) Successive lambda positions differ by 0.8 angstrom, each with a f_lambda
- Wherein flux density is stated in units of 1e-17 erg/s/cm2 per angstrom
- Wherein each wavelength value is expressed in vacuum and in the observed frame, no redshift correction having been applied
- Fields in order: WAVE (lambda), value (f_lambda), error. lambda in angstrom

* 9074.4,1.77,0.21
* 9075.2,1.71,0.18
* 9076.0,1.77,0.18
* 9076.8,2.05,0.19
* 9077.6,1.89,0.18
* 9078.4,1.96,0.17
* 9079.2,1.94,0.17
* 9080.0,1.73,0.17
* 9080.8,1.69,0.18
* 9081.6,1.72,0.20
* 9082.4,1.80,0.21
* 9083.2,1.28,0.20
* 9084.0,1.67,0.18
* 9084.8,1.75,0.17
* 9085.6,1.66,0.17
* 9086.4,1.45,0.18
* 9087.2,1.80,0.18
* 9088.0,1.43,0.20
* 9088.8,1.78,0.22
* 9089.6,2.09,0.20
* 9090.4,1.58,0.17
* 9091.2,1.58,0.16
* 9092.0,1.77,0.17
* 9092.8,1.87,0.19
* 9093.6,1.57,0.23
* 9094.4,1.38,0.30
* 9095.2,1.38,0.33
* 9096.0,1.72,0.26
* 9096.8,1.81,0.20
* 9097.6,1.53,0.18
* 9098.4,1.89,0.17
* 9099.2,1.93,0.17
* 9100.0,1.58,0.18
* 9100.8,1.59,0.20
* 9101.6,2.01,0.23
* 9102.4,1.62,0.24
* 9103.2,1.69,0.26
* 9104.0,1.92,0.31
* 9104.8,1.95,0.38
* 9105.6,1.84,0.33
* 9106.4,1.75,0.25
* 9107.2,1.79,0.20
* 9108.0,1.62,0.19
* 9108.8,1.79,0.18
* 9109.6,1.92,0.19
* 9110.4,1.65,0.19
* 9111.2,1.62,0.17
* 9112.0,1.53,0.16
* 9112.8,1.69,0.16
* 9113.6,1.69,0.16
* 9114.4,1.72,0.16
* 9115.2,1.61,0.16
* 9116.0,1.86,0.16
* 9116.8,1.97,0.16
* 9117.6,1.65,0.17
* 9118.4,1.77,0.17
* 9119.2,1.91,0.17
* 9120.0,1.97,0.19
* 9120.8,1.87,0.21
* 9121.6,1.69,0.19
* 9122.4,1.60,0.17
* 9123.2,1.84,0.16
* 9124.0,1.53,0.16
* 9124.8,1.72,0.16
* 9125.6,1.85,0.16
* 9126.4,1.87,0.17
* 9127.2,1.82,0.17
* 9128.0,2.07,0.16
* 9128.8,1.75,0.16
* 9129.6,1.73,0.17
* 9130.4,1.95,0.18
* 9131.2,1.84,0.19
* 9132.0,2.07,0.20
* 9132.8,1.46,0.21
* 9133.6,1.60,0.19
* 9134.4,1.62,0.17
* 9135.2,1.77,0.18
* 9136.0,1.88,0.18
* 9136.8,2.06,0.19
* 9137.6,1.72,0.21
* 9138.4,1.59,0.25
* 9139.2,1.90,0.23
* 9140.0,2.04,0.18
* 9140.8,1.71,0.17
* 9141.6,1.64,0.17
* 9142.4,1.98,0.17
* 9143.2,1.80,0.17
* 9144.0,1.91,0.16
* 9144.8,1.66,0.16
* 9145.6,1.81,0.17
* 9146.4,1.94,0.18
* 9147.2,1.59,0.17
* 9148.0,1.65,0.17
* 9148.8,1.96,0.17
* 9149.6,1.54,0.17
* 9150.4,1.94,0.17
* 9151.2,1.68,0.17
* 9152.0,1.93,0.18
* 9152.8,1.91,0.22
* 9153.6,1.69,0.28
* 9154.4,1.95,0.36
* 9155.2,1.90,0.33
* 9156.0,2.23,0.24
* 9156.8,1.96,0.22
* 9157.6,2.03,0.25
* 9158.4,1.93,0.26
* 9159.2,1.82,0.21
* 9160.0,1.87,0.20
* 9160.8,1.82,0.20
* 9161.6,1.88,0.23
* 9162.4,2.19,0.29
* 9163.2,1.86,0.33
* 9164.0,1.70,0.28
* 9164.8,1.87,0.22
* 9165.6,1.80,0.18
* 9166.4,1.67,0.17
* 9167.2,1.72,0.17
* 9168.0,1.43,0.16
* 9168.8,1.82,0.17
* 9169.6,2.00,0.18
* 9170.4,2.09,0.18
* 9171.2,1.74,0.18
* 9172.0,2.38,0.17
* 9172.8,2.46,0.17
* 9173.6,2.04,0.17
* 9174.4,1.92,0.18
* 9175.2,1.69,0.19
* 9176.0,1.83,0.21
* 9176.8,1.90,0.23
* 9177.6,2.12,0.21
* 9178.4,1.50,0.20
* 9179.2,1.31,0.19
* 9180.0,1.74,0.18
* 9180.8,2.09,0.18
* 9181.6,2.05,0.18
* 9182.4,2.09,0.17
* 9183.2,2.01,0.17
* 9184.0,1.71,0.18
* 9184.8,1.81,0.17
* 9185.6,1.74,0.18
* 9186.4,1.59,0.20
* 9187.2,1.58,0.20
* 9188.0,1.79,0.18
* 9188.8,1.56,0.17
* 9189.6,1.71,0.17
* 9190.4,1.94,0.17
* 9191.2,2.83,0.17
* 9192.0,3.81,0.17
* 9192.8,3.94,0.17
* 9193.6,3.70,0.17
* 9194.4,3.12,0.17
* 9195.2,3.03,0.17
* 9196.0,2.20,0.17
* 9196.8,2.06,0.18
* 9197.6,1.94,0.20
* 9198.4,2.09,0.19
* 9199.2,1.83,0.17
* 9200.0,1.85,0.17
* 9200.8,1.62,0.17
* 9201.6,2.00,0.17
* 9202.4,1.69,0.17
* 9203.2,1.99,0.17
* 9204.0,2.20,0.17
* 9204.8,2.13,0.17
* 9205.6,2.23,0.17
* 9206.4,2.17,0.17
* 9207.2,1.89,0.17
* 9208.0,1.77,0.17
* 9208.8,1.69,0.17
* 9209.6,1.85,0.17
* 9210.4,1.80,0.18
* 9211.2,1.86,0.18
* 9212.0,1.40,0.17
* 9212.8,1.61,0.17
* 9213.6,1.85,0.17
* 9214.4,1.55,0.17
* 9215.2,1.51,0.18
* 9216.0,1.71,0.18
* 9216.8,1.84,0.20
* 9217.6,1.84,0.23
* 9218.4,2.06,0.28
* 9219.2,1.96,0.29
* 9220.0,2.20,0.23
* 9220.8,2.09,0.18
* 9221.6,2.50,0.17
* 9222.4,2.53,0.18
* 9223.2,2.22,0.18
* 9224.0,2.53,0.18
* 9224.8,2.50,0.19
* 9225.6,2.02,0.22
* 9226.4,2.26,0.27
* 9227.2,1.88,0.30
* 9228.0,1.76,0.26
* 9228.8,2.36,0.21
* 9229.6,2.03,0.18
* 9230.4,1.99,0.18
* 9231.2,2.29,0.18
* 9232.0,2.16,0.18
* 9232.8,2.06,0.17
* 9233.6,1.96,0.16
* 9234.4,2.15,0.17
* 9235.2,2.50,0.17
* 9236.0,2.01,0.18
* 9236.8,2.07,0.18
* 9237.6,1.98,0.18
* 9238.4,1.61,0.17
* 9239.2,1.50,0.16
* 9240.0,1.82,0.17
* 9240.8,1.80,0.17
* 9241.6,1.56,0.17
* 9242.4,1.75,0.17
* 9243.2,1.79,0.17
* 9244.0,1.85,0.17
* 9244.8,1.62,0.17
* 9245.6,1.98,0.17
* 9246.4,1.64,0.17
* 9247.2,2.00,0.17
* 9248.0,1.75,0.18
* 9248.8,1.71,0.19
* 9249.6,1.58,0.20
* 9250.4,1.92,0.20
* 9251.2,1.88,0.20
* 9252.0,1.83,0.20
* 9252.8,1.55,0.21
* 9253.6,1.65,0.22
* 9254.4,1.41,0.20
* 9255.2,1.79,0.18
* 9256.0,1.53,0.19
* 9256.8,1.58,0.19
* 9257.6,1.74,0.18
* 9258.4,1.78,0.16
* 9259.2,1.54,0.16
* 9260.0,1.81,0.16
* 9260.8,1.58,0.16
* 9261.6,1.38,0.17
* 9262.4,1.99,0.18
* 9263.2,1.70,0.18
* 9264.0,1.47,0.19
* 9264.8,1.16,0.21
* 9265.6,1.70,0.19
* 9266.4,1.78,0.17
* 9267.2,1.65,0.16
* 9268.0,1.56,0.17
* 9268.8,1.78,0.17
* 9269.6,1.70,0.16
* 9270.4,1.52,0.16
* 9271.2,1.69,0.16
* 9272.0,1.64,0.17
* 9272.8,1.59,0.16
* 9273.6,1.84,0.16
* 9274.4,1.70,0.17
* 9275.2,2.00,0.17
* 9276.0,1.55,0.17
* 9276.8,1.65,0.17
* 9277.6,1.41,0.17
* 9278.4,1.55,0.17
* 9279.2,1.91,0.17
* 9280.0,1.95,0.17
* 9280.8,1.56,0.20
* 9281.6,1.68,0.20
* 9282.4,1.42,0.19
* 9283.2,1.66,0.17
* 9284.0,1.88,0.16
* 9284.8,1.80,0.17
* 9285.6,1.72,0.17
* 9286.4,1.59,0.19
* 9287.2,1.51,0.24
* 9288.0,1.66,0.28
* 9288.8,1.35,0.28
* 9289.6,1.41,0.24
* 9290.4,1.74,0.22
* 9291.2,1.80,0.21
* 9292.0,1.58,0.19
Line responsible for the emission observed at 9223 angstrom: [N II] 6583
